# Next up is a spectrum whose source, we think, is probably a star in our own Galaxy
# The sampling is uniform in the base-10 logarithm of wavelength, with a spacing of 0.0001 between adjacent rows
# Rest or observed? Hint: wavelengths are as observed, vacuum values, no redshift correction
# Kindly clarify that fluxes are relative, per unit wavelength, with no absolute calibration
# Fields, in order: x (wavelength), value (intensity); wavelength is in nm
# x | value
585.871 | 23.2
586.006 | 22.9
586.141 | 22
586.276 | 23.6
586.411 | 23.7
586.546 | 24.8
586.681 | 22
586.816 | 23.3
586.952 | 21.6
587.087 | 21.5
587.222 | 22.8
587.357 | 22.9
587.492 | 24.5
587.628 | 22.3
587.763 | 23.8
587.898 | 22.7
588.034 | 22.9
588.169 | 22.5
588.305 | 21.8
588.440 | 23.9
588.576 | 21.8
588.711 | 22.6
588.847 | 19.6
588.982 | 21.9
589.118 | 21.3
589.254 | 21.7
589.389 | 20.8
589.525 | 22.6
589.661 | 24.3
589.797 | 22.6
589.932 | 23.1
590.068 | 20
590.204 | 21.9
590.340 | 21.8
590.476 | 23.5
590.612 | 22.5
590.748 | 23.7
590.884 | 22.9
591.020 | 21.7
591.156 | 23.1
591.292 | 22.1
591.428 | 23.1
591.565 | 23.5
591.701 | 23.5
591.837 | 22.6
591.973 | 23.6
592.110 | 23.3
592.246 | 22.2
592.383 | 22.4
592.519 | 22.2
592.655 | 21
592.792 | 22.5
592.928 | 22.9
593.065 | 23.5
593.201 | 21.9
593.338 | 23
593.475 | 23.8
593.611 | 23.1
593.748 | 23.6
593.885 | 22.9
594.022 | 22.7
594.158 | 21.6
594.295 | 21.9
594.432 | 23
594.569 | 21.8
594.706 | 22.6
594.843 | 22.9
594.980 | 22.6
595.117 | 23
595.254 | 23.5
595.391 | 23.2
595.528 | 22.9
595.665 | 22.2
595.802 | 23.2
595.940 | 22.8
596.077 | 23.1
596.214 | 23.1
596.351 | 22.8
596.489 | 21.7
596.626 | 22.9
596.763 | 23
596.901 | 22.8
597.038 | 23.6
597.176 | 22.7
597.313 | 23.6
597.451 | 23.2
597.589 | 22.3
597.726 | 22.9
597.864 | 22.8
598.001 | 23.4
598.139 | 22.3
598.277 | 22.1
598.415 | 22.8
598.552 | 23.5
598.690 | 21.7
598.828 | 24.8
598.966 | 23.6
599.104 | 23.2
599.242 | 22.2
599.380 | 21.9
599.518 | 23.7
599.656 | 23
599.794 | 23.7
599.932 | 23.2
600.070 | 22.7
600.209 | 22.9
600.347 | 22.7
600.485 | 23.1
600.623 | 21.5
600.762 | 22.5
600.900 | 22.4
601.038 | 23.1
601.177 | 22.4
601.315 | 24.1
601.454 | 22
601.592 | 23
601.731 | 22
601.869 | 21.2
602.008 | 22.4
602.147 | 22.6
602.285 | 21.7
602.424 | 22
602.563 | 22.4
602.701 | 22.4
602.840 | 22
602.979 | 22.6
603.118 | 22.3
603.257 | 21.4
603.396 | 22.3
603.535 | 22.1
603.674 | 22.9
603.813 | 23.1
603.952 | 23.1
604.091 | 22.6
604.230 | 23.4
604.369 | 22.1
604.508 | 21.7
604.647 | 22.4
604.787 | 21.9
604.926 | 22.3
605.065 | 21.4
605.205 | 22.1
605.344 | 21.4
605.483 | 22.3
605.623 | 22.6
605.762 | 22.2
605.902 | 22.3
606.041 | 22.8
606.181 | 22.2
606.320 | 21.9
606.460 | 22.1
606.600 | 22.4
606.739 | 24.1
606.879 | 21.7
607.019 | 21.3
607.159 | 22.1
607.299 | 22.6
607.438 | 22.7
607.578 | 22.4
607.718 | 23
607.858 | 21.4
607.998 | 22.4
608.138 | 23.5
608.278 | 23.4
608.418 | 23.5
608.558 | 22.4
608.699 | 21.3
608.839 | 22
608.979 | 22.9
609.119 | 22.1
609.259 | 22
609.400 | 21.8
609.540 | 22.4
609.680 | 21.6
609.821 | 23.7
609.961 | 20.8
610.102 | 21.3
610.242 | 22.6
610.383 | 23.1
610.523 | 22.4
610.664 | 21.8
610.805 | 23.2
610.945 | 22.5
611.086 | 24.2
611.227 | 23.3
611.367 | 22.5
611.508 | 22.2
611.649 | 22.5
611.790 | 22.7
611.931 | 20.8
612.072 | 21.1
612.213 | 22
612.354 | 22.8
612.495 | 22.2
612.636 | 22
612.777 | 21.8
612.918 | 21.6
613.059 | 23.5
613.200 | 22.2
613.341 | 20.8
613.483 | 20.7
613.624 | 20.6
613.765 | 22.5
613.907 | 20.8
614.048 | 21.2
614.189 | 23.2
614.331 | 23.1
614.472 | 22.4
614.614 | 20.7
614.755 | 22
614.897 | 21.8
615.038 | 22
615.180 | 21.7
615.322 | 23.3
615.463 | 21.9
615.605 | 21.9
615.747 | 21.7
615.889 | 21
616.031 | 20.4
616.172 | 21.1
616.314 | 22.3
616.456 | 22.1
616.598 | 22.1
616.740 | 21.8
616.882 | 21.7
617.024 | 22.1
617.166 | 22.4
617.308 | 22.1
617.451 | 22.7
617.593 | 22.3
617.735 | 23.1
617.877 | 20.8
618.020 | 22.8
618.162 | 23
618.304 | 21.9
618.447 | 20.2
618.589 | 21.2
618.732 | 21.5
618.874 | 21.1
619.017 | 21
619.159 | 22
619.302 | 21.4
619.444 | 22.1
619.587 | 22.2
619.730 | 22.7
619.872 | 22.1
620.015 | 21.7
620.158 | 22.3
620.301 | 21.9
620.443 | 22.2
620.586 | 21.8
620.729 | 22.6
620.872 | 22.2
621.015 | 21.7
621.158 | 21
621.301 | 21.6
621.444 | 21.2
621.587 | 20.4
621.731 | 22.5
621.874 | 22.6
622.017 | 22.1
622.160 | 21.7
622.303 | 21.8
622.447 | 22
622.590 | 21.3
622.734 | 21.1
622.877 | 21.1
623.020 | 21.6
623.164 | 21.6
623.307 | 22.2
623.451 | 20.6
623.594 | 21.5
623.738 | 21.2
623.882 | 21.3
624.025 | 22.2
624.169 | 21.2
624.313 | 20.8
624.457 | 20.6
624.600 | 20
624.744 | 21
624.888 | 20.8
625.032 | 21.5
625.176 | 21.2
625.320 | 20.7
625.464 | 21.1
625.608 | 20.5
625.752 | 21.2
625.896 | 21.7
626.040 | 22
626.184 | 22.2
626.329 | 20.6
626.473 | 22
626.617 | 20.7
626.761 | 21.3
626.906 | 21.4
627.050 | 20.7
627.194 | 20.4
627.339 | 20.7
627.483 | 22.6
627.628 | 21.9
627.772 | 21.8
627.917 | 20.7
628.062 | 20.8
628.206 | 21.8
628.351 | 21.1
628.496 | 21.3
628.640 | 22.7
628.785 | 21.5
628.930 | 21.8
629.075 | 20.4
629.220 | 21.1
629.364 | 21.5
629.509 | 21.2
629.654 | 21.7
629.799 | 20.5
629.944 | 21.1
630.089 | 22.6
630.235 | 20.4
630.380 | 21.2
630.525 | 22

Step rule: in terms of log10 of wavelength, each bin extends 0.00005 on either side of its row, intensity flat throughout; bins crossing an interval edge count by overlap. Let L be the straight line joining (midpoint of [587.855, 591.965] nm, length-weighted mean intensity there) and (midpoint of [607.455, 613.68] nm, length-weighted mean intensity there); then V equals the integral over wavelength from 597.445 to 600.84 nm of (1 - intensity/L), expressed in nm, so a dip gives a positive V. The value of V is -0.08 nm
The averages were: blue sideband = 22.4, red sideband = 22.3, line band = 22.9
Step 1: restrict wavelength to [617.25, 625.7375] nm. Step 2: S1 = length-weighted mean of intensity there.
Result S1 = 21.6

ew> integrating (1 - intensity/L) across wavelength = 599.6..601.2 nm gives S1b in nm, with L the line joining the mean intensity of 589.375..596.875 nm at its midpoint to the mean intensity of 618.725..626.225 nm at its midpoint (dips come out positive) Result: -0.03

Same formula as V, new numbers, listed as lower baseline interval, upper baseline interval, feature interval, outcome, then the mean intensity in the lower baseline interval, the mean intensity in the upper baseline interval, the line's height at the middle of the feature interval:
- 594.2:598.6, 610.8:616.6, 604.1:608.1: 0.01 nm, 22.8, 22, 22.4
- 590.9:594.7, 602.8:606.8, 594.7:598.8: -0.05 nm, 22.7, 22.3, 22.6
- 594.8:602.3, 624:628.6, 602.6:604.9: 0.01 nm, 22.8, 21.2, 22.5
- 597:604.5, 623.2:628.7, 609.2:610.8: 0.00 nm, 22.7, 21.3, 22.2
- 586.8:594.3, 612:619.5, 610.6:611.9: -0.04 nm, 22.6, 21.8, 22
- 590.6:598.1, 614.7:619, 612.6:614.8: 0.02 nm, 22.8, 21.9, 22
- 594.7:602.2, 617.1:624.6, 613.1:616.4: 0.04 nm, 22.8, 21.7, 22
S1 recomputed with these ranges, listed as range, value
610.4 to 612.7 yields 22.4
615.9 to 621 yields 21.9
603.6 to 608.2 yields 22.4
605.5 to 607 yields 22.4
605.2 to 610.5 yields 22.3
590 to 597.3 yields 22.7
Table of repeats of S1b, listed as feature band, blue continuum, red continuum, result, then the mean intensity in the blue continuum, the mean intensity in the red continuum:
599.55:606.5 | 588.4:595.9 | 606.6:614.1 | -0.02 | 22.6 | 22.2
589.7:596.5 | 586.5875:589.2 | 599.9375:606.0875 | -0.09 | 22.4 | 22.4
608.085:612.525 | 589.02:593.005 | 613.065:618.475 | -0.08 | 22.5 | 21.9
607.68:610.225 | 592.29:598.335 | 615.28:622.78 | -0.01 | 22.7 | 21.8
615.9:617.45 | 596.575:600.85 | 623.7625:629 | 0.00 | 22.9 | 21.3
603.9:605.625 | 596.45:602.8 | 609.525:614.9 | 0.02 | 22.7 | 22.1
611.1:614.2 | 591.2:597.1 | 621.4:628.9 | -0.01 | 22.8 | 21.4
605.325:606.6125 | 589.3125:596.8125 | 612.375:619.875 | 0.00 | 22.7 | 21.9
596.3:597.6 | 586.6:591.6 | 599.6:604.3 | -0.02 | 22.4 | 22.6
